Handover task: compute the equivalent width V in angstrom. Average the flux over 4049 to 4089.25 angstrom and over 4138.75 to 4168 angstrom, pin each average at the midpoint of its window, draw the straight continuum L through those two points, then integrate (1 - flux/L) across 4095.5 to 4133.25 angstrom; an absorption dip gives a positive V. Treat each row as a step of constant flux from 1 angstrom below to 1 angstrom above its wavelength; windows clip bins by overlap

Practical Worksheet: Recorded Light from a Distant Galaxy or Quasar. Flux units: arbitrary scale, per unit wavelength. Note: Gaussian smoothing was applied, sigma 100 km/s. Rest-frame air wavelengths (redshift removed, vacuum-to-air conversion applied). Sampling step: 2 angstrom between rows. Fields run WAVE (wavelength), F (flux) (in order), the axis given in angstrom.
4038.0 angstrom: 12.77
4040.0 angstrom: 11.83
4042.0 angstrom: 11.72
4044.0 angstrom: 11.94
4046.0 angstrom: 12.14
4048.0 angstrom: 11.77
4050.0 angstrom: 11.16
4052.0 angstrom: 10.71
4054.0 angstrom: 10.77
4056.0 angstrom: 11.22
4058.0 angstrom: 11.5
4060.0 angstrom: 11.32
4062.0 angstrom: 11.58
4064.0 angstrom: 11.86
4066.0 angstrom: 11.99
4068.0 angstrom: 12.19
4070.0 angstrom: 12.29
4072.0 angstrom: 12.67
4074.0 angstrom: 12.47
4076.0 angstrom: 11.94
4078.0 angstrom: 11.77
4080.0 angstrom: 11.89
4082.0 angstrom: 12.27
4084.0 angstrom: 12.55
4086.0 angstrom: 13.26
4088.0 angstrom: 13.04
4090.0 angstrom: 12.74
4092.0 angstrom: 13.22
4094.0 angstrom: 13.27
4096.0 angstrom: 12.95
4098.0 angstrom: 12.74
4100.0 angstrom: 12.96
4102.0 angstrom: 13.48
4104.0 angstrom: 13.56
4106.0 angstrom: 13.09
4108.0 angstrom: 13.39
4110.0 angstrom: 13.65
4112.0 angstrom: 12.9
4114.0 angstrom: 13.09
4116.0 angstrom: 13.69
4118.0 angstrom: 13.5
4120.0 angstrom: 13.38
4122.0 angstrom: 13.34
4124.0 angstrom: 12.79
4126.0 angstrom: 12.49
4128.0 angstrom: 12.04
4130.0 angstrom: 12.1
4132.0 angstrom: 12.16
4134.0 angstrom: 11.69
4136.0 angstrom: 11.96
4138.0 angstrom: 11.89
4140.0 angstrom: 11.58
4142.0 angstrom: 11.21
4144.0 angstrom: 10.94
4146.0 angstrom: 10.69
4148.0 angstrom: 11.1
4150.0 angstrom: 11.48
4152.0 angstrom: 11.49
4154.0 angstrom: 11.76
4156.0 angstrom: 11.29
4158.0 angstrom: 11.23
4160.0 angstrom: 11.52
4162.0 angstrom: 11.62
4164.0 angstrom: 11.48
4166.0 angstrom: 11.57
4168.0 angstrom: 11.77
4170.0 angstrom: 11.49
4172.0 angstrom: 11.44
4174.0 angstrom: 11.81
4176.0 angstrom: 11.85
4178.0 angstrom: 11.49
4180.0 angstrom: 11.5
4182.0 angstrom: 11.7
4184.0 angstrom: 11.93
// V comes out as -4.5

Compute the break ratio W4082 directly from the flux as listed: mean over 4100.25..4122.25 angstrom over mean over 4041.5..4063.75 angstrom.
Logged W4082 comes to 1.2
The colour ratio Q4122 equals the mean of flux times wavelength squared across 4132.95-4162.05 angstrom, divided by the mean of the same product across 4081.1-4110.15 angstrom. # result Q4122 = 0.90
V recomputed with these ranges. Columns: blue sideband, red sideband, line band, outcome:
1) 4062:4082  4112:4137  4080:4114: -1.78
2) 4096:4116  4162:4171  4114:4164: 1.48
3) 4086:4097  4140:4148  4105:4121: -1.44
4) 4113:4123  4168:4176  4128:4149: 1.95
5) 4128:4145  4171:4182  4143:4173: 0.70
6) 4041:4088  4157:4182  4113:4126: -1.68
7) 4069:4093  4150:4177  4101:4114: -1.19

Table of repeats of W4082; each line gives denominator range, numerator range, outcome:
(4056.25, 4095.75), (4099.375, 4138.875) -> 1.05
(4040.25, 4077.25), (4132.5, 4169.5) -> 0.98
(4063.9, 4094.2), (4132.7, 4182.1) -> 0.92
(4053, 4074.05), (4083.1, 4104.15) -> 1.11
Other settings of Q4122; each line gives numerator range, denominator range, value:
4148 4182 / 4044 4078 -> 1.03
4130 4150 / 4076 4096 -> 0.93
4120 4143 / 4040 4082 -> 1.07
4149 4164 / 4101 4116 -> 0.88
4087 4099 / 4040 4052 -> 1.14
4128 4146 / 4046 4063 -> 1.07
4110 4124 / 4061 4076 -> 1.12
